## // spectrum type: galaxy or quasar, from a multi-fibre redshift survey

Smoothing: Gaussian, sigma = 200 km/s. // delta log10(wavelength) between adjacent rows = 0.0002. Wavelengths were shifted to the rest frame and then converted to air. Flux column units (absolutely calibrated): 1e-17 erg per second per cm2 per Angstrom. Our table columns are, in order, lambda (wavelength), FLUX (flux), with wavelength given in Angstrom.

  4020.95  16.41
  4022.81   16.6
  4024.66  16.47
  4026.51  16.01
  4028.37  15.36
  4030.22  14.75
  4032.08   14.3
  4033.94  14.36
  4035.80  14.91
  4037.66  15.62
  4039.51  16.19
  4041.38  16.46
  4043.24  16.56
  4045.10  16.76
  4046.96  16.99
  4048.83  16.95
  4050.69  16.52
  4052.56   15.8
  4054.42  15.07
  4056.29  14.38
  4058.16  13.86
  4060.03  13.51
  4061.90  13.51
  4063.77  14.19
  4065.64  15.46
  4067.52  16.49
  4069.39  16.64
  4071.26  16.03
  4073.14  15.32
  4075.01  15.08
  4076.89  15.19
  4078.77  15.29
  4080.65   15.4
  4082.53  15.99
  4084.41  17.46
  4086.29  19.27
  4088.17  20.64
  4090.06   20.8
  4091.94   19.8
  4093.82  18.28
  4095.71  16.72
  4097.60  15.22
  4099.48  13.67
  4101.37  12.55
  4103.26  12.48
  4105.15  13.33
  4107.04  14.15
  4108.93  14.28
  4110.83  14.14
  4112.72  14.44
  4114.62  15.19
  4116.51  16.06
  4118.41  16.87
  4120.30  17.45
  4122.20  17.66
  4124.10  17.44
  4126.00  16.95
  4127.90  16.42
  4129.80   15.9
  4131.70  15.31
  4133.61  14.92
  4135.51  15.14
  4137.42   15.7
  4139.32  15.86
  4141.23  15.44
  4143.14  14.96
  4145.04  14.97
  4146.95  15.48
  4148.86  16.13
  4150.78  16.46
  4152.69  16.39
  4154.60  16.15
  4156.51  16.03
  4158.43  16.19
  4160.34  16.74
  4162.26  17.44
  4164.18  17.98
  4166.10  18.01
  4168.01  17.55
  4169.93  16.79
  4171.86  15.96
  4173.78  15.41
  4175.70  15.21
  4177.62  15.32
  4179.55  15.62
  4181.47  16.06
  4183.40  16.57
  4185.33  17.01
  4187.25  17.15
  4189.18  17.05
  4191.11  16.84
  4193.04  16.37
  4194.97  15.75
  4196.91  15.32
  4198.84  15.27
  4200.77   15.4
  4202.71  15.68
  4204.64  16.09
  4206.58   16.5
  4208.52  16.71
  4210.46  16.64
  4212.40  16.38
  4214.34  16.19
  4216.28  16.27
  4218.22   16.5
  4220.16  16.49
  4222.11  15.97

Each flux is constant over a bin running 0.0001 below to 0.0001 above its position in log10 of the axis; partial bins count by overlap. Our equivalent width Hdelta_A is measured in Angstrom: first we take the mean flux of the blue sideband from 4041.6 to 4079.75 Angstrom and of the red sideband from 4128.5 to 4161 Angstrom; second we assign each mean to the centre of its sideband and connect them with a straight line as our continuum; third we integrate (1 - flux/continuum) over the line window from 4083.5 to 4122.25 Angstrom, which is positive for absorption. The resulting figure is -1.4 Angstrom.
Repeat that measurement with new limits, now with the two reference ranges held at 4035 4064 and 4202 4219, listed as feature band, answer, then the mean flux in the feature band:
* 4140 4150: 0.4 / 15.4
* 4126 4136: 0.1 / 15.7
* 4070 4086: -0.2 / 15.9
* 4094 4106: 1.1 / 14.3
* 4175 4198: 0.0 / 16.2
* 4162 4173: -0.8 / 17.2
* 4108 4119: 0.5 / 15.1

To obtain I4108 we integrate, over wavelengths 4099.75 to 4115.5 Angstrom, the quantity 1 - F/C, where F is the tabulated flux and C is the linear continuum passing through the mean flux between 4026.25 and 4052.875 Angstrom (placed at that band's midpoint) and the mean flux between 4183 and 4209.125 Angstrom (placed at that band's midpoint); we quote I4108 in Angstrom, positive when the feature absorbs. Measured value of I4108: 2.2 Angstrom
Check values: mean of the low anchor 15.8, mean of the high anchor 16.3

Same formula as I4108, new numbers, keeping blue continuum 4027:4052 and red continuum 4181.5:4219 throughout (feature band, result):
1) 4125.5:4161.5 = 0.63 Angstrom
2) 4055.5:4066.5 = 1.21 Angstrom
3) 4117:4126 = -0.66 Angstrom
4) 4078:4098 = -2.30 Angstrom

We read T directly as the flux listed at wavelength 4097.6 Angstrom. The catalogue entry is 15.22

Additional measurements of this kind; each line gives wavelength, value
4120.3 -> 17.45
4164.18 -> 17.98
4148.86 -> 16.13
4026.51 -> 16.01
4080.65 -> 15.4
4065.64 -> 15.46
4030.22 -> 14.75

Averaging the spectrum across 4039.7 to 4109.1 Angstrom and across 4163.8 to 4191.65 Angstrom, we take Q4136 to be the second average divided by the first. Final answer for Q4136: 1.04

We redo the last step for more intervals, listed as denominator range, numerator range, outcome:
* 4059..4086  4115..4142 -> 1.05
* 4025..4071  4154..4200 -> 1.06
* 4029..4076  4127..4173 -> 1.05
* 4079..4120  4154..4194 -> 1.03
